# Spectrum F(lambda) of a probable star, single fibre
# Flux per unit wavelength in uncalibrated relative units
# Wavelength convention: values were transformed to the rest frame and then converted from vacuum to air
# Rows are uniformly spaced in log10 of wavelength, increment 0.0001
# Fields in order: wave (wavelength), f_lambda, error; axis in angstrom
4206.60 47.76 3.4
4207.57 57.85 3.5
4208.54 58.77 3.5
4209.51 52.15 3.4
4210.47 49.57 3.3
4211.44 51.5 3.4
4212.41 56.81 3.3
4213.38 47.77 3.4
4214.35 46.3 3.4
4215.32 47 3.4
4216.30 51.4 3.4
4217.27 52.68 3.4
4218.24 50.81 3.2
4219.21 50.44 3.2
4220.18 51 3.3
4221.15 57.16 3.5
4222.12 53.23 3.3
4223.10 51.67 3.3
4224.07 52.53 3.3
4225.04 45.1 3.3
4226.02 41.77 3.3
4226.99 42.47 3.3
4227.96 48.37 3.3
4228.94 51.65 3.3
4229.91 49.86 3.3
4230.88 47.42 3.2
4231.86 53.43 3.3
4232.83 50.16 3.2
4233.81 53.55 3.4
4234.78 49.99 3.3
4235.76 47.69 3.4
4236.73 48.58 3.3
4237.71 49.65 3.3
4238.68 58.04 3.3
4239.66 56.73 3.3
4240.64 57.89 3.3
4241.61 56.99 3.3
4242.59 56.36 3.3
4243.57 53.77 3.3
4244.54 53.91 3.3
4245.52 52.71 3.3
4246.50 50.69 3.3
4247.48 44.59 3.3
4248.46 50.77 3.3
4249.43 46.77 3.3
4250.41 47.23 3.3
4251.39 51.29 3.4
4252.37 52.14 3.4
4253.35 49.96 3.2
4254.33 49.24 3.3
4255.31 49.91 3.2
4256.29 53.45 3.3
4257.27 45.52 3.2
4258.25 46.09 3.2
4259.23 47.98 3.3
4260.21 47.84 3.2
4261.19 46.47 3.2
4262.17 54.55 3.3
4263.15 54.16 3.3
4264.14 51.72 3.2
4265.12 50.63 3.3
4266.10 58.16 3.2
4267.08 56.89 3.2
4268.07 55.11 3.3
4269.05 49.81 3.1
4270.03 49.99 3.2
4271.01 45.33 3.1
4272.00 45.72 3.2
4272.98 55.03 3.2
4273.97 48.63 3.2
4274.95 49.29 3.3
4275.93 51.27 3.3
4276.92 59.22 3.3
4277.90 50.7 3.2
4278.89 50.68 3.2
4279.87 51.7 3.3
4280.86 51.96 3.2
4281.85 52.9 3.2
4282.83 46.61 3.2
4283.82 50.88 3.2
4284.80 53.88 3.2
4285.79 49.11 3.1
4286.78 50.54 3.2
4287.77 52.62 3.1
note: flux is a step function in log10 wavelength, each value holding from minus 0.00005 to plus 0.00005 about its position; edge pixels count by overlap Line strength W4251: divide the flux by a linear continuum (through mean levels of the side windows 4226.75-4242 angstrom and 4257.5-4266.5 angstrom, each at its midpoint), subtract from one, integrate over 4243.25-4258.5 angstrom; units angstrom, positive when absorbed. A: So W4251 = 0.33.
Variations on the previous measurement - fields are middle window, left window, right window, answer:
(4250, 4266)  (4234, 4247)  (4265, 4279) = 0.73 angstrom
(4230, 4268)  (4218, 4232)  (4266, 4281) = -0.56 angstrom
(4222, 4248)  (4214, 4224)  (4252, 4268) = 0.06 angstrom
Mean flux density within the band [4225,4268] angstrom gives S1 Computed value 50.8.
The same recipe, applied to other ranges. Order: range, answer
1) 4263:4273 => 51.8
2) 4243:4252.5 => 50.4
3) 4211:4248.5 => 51.1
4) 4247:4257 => 49.5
